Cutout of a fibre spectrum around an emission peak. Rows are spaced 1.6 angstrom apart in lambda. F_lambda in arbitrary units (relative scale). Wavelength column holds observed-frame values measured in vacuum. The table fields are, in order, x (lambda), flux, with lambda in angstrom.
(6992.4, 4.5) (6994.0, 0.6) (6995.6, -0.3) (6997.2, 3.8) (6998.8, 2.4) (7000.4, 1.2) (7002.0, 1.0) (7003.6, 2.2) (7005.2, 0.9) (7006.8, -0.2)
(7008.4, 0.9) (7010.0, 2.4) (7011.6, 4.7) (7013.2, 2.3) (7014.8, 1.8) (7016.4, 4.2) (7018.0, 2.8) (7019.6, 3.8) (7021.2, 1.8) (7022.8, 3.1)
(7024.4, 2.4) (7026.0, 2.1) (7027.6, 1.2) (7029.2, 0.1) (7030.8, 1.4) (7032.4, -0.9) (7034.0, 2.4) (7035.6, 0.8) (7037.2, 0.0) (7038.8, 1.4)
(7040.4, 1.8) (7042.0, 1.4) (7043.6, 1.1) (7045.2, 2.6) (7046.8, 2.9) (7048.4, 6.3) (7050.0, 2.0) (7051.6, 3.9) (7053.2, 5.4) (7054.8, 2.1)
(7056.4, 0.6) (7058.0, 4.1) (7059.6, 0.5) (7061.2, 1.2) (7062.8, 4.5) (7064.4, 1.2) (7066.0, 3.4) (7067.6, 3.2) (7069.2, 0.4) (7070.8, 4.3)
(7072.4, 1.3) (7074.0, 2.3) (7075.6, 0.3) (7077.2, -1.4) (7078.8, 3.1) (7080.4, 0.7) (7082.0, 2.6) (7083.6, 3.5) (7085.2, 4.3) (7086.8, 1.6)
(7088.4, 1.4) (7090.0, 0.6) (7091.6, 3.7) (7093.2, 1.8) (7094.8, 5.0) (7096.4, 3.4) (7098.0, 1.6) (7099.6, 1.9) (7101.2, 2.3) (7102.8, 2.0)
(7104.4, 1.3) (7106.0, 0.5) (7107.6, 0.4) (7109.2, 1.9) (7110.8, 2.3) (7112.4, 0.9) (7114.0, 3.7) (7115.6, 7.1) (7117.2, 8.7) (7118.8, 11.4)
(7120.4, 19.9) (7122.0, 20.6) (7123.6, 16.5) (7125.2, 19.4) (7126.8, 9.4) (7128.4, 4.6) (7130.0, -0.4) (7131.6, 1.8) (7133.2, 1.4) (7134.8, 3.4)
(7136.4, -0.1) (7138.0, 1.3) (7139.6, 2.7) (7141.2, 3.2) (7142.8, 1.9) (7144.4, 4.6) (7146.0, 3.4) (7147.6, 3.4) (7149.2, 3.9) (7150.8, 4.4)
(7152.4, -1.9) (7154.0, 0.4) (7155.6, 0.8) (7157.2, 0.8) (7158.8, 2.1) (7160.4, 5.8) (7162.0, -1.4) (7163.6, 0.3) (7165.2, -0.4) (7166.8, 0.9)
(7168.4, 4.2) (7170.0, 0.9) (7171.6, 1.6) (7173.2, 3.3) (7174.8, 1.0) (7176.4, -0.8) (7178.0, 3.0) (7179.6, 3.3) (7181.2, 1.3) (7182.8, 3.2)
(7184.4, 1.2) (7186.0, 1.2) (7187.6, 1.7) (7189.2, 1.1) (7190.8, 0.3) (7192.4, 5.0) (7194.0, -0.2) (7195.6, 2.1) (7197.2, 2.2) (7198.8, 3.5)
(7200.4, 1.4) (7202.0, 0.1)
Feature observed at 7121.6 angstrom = [O II] 3727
